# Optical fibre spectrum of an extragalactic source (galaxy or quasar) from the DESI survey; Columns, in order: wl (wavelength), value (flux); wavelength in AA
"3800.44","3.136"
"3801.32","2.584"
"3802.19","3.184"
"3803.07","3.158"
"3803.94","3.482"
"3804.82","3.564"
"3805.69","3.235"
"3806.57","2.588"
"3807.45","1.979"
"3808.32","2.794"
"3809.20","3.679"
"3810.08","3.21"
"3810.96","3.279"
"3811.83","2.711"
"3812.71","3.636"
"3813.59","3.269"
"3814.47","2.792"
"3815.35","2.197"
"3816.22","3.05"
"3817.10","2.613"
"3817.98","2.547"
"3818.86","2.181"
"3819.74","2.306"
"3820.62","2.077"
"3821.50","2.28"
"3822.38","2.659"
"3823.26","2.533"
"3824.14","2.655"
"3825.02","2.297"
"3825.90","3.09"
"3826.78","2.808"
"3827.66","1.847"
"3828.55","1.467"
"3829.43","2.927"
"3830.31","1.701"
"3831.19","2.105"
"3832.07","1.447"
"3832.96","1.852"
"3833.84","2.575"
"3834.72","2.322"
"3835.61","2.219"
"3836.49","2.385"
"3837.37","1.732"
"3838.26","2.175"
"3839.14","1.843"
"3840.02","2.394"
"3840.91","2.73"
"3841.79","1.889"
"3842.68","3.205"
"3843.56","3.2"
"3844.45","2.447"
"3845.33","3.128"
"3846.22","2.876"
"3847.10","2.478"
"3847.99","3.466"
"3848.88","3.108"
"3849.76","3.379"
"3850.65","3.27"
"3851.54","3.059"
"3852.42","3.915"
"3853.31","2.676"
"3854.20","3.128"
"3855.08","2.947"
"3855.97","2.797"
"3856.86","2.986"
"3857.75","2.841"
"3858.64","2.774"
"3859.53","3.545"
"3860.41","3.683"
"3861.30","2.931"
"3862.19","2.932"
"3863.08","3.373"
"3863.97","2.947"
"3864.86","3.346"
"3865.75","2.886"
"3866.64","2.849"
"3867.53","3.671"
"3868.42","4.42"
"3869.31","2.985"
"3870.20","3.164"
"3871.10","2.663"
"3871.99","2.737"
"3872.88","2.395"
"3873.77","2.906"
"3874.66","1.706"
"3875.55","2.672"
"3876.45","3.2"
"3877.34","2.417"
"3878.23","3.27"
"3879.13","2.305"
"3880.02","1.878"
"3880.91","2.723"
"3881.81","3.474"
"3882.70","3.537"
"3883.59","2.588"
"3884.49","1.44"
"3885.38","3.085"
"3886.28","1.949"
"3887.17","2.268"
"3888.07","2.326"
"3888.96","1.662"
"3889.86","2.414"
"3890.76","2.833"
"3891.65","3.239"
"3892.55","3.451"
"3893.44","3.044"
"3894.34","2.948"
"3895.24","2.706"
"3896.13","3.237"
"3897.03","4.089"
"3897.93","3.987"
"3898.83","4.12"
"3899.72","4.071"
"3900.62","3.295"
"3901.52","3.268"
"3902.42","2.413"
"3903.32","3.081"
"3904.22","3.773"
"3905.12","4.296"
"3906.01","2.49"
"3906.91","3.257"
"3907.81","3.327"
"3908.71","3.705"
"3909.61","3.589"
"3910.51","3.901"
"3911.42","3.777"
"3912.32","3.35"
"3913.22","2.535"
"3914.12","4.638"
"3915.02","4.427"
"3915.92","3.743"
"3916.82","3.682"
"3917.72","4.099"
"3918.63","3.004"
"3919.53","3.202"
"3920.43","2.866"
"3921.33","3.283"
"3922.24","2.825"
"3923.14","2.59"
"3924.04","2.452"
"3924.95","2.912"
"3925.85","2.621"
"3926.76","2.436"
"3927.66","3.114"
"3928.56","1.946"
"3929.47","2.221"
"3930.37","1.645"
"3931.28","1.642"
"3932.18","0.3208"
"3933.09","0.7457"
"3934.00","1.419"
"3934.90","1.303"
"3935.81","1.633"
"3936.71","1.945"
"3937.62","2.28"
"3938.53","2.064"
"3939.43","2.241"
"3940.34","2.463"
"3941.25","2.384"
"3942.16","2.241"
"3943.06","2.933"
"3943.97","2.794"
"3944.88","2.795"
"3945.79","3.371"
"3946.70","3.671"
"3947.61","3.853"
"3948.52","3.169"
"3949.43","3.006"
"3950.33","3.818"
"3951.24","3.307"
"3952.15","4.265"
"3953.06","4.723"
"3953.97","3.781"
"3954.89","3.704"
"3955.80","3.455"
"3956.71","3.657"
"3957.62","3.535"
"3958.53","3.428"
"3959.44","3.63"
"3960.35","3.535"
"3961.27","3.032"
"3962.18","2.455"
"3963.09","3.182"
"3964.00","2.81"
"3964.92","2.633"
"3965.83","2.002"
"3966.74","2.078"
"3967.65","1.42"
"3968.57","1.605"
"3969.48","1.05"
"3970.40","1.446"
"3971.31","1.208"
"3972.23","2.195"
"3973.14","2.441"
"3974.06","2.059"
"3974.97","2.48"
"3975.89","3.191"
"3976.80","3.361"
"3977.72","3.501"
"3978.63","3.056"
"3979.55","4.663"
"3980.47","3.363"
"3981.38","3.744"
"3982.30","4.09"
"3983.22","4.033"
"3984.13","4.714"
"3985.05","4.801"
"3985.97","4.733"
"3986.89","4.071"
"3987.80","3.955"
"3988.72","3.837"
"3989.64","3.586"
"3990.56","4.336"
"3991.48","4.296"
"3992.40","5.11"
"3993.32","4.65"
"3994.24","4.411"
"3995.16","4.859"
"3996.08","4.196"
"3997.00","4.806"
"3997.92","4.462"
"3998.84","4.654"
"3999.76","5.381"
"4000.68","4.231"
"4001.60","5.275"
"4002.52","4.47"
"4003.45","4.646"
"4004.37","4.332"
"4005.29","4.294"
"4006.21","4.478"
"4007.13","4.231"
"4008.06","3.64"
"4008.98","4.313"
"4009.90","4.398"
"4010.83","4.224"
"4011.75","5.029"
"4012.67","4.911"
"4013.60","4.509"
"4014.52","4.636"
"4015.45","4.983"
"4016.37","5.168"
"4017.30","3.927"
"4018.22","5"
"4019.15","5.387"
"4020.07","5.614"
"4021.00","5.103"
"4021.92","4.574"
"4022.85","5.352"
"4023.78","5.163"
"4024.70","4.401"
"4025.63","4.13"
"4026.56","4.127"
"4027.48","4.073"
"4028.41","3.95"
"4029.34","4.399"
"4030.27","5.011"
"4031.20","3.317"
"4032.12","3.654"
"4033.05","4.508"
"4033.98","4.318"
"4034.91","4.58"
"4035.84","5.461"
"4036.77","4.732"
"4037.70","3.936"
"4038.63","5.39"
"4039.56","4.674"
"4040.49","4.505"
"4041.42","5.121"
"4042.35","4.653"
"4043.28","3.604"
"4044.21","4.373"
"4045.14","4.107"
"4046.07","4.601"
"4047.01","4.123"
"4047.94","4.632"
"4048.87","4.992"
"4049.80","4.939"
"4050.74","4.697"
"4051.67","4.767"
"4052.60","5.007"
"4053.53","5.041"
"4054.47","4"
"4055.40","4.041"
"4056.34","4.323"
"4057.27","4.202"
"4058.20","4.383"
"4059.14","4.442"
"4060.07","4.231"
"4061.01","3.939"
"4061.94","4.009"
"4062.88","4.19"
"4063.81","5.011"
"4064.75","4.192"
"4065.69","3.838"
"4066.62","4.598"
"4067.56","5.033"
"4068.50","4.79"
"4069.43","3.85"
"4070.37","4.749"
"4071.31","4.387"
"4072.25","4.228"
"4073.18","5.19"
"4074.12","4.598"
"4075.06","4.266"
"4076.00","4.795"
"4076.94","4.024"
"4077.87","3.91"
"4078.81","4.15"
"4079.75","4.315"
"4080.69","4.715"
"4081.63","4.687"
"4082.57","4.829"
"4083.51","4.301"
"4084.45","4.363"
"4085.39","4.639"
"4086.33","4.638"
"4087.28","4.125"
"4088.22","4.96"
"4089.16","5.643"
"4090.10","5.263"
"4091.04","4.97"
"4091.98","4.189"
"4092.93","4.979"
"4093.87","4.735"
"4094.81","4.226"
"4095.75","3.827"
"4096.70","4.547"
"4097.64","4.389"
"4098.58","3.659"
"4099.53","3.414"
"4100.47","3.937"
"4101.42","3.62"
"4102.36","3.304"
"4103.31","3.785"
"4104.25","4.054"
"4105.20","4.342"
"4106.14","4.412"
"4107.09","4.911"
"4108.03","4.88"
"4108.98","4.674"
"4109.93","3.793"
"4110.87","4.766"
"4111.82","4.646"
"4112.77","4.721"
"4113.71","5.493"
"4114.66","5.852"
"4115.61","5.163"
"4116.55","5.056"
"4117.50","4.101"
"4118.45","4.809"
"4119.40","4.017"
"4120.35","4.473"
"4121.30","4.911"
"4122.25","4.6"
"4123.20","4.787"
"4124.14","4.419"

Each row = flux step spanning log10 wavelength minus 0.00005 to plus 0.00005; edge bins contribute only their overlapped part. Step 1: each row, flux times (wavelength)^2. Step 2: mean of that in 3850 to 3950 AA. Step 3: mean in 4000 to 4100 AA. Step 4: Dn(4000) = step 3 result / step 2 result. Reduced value 1.67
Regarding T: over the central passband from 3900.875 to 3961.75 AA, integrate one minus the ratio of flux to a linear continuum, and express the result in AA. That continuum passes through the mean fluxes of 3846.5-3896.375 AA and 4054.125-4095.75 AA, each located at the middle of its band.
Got 6.6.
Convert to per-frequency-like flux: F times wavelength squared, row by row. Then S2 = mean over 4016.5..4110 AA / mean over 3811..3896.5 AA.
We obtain 1.8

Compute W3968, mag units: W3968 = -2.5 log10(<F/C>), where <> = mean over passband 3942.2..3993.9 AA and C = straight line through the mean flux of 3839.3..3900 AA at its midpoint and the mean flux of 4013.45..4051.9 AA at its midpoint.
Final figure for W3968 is 0.19 mag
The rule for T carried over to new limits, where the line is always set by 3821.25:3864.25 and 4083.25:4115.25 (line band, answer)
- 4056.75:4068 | -0.3 AA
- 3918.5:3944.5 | 8.2 AA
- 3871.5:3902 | 1.3 AA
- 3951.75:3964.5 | -0.1 AA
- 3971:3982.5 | 1.9 AA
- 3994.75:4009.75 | -2.8 AA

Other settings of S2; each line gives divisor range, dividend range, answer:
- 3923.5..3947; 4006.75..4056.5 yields 2.17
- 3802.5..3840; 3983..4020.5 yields 1.96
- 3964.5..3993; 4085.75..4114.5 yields 1.47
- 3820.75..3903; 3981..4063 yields 1.75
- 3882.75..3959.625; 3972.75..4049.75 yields 1.54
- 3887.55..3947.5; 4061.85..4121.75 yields 1.70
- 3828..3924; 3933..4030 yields 1.31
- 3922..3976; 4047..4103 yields 1.83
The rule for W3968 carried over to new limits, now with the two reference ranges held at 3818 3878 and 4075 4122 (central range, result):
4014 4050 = -0.15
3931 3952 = 0.36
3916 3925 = 0.03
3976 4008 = -0.15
